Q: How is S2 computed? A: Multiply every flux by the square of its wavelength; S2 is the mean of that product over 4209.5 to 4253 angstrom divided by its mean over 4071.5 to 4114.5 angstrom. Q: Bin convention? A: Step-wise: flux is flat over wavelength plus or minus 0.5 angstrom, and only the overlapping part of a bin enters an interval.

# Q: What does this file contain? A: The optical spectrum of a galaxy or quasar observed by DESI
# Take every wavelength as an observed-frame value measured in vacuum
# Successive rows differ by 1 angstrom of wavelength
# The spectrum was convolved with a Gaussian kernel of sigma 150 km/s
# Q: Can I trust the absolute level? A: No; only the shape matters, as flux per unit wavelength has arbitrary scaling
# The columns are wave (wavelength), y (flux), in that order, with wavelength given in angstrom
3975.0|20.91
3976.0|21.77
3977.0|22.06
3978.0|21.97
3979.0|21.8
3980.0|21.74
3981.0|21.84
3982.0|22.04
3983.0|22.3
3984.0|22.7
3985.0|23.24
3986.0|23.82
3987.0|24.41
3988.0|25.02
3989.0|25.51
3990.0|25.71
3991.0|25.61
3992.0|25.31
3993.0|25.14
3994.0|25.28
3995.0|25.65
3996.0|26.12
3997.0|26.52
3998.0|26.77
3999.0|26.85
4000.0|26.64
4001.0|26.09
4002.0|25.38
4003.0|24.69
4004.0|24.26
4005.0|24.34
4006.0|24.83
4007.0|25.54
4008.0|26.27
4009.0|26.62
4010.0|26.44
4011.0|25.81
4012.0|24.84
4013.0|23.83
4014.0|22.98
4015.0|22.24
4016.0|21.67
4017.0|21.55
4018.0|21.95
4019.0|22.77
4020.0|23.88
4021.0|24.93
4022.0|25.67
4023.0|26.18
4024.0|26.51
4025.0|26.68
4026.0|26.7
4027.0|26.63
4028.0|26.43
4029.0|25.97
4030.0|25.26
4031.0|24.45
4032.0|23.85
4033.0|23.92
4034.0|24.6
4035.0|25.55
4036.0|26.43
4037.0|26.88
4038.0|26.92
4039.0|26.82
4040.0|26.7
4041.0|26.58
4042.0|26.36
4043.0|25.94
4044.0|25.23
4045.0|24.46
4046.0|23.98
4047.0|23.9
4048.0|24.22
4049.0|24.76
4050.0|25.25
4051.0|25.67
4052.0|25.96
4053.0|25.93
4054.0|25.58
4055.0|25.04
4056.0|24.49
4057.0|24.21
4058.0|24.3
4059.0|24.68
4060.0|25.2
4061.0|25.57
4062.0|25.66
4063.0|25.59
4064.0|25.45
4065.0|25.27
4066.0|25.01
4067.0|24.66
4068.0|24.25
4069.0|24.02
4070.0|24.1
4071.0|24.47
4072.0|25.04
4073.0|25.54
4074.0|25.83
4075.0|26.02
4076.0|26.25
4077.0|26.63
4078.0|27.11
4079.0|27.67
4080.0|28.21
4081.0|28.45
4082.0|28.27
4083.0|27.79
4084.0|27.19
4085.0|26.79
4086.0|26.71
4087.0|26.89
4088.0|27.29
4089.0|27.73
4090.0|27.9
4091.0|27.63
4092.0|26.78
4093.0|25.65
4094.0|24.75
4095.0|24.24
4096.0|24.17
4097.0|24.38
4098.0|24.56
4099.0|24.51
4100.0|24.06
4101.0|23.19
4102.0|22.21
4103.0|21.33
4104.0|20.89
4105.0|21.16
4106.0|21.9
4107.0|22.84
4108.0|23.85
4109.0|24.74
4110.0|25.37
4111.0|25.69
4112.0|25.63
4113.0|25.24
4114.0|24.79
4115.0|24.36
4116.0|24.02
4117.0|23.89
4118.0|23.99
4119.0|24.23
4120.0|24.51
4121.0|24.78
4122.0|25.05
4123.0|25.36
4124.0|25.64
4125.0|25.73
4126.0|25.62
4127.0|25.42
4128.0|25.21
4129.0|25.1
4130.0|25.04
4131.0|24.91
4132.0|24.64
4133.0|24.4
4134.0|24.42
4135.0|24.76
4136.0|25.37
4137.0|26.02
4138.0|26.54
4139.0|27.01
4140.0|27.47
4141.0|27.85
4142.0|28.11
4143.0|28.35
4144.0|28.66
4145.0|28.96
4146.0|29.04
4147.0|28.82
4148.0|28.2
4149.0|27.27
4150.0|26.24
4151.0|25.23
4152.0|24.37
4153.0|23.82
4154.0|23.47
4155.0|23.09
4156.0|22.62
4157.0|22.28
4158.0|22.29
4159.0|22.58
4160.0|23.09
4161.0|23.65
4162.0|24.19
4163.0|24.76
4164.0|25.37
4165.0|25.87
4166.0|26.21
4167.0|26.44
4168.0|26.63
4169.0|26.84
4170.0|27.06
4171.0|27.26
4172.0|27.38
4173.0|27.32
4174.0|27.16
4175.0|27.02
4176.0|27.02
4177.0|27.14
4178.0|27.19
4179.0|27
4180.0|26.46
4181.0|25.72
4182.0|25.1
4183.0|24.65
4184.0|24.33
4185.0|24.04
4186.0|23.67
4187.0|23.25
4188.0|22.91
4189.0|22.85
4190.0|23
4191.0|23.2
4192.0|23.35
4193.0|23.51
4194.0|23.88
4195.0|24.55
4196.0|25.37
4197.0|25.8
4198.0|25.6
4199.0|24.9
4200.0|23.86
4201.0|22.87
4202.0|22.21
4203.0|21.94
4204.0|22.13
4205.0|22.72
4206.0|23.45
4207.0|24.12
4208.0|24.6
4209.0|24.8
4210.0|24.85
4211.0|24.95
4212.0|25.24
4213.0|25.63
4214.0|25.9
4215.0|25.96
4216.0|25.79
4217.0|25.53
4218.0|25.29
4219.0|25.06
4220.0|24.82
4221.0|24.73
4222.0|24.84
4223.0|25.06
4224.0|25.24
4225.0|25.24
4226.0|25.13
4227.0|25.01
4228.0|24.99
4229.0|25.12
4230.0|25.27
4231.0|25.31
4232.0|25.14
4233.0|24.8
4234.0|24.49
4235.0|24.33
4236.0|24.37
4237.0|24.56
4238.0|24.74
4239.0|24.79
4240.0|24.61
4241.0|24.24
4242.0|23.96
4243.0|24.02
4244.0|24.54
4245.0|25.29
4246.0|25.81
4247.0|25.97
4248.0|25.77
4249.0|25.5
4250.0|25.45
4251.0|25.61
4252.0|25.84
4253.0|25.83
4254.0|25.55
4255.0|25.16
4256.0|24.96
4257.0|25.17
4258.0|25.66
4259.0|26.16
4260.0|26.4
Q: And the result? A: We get 1.1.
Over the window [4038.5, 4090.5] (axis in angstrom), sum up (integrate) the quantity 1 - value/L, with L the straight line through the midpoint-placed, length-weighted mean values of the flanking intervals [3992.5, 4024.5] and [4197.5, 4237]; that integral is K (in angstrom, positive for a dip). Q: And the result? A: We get -2.0 angstrom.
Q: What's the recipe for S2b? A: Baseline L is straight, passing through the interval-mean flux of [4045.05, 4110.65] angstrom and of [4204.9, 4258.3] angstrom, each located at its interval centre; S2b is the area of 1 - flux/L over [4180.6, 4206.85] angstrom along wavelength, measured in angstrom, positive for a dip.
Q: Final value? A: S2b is 1.33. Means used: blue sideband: 25.2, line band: 23.8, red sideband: 25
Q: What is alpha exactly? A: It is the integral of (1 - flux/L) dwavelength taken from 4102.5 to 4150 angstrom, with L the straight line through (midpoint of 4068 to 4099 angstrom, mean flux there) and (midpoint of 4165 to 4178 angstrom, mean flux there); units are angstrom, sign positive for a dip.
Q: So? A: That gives 2.1 angstrom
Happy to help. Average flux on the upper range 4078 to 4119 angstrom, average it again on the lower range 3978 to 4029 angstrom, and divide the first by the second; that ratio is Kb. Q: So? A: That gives 1.02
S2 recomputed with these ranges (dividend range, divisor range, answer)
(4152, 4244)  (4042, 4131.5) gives 1.04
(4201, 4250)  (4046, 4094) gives 1.03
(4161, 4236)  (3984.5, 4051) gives 1.08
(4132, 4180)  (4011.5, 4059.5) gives 1.10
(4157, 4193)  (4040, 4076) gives 1.06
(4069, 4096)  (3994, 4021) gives 1.11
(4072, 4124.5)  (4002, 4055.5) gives 1.04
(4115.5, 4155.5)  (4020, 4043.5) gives 1.05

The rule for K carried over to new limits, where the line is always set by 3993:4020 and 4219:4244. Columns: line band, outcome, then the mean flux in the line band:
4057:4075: -0.1 angstrom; 25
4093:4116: 0.9 angstrom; 23.9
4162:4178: -1.1 angstrom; 26.6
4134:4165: -1.0 angstrom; 25.6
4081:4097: -1.2 angstrom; 26.6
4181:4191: 0.4 angstrom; 23.8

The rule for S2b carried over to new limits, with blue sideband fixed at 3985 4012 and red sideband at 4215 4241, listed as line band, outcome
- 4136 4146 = -0.97 angstrom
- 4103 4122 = 0.97 angstrom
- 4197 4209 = 0.67 angstrom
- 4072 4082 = -0.60 angstrom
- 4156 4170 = 0.27 angstrom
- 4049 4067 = 0.12 angstrom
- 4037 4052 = -0.09 angstrom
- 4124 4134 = 0.04 angstrom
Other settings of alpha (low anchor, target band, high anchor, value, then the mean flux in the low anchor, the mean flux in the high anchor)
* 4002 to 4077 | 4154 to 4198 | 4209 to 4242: 0.15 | 25.1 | 25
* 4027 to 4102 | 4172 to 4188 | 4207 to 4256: -0.32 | 25.6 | 25.1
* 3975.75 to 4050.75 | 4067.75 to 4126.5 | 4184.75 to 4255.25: -1.13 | 24.8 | 24.6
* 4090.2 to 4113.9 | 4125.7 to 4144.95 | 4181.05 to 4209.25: -1.65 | 24.2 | 23.8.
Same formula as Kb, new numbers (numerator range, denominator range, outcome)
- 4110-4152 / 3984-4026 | 1.04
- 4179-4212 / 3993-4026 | 0.96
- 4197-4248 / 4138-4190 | 0.96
